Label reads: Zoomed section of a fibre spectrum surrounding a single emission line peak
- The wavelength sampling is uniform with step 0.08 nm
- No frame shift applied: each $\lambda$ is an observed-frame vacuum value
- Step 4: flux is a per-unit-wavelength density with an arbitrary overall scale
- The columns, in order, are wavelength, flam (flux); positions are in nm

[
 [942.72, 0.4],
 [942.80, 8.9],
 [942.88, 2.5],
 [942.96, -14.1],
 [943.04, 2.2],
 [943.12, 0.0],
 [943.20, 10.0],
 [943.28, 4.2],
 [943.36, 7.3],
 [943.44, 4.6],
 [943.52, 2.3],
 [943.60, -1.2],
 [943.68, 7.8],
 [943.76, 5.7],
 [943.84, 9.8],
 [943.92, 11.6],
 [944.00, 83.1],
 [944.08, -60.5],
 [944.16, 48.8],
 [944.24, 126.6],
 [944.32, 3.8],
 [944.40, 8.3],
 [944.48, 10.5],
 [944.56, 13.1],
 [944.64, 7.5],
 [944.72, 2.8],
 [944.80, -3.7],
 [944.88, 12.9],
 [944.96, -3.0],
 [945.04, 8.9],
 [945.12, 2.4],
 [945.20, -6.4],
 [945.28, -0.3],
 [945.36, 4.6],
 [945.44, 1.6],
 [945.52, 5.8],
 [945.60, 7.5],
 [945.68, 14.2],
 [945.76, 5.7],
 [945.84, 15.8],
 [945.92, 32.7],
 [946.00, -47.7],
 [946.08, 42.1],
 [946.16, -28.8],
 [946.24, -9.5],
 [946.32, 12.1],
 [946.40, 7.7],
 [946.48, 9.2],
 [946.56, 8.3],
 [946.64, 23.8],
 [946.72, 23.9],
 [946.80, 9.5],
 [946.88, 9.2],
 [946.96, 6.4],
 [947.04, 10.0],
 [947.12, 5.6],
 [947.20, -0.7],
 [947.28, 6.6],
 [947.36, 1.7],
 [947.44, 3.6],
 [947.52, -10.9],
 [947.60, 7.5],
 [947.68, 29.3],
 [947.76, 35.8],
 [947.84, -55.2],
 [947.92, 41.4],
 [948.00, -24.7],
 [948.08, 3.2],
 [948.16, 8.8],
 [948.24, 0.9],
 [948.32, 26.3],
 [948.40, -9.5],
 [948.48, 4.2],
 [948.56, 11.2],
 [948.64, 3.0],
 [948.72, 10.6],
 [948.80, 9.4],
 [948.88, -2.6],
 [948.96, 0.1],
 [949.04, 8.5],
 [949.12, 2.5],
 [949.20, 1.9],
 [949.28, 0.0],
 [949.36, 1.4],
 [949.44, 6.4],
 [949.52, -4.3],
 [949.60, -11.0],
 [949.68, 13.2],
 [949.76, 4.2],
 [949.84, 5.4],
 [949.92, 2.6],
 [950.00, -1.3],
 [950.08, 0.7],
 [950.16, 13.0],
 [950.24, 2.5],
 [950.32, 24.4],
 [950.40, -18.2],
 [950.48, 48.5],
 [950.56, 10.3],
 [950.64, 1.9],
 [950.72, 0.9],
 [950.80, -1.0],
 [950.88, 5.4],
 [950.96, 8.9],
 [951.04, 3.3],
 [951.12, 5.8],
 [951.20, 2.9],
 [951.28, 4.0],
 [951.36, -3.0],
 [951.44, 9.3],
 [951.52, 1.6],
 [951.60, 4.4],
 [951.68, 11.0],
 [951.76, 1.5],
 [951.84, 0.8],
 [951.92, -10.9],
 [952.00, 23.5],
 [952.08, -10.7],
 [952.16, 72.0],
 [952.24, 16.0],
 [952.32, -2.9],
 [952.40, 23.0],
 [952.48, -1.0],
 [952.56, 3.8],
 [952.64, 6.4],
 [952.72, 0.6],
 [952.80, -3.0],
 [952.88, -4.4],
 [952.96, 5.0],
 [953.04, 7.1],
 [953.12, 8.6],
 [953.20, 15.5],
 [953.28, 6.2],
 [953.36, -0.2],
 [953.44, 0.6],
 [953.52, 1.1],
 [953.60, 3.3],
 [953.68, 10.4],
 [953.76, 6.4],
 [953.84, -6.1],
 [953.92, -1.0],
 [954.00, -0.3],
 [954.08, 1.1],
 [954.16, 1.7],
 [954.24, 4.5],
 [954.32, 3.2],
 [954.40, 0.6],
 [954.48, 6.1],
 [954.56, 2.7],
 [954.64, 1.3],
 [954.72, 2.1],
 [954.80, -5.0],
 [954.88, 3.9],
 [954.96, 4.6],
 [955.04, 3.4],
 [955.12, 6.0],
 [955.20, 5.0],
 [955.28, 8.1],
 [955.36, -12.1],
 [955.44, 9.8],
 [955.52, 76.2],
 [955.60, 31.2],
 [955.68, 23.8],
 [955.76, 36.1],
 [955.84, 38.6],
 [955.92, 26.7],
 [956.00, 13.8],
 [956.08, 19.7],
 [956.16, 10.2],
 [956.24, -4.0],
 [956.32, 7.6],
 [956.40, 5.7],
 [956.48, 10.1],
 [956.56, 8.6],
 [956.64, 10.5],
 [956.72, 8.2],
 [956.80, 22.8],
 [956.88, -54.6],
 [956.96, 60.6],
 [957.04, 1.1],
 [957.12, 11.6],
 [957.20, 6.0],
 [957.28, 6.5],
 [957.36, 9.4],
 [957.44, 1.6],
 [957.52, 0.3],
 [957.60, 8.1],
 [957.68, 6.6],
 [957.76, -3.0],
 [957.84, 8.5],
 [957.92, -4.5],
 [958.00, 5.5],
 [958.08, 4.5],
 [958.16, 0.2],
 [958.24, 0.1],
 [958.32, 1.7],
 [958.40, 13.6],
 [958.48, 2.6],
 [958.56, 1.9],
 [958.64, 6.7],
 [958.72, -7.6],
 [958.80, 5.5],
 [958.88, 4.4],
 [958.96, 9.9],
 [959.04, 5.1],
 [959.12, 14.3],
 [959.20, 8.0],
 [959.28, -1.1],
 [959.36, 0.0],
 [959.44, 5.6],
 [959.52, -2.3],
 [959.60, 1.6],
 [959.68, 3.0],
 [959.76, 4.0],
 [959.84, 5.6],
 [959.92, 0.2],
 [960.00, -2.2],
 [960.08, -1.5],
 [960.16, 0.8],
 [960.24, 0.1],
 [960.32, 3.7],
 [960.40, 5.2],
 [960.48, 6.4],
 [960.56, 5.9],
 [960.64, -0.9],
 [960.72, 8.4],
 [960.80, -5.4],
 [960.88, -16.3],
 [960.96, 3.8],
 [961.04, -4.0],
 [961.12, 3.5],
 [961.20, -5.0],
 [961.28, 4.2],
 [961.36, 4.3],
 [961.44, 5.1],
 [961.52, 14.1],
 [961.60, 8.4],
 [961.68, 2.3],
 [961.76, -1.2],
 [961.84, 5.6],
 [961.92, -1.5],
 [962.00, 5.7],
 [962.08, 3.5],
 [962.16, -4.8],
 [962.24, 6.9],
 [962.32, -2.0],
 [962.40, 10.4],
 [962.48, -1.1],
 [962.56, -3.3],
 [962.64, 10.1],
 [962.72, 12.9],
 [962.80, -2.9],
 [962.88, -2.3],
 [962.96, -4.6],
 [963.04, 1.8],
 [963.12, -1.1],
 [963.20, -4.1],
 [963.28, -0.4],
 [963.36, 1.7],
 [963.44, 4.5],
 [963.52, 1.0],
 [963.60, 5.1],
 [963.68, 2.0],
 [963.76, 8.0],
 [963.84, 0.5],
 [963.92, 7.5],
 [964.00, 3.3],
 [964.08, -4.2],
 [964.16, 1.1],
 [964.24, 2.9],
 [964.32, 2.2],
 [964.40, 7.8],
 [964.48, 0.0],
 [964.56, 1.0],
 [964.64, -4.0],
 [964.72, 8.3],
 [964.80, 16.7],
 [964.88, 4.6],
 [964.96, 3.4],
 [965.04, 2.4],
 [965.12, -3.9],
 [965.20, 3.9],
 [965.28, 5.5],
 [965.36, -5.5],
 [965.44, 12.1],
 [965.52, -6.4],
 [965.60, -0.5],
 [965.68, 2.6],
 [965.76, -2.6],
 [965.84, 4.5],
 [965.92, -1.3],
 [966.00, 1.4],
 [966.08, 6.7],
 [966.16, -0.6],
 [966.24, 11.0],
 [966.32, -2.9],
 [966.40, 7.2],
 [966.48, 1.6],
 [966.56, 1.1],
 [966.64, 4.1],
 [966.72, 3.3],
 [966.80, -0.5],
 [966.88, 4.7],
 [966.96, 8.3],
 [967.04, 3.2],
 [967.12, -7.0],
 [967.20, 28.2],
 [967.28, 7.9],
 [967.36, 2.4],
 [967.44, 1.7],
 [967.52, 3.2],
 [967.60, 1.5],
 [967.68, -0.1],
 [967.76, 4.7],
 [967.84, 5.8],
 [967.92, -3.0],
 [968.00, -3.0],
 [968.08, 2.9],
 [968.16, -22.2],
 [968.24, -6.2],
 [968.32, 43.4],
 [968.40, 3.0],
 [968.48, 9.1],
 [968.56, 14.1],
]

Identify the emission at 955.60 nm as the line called [O III] 5007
